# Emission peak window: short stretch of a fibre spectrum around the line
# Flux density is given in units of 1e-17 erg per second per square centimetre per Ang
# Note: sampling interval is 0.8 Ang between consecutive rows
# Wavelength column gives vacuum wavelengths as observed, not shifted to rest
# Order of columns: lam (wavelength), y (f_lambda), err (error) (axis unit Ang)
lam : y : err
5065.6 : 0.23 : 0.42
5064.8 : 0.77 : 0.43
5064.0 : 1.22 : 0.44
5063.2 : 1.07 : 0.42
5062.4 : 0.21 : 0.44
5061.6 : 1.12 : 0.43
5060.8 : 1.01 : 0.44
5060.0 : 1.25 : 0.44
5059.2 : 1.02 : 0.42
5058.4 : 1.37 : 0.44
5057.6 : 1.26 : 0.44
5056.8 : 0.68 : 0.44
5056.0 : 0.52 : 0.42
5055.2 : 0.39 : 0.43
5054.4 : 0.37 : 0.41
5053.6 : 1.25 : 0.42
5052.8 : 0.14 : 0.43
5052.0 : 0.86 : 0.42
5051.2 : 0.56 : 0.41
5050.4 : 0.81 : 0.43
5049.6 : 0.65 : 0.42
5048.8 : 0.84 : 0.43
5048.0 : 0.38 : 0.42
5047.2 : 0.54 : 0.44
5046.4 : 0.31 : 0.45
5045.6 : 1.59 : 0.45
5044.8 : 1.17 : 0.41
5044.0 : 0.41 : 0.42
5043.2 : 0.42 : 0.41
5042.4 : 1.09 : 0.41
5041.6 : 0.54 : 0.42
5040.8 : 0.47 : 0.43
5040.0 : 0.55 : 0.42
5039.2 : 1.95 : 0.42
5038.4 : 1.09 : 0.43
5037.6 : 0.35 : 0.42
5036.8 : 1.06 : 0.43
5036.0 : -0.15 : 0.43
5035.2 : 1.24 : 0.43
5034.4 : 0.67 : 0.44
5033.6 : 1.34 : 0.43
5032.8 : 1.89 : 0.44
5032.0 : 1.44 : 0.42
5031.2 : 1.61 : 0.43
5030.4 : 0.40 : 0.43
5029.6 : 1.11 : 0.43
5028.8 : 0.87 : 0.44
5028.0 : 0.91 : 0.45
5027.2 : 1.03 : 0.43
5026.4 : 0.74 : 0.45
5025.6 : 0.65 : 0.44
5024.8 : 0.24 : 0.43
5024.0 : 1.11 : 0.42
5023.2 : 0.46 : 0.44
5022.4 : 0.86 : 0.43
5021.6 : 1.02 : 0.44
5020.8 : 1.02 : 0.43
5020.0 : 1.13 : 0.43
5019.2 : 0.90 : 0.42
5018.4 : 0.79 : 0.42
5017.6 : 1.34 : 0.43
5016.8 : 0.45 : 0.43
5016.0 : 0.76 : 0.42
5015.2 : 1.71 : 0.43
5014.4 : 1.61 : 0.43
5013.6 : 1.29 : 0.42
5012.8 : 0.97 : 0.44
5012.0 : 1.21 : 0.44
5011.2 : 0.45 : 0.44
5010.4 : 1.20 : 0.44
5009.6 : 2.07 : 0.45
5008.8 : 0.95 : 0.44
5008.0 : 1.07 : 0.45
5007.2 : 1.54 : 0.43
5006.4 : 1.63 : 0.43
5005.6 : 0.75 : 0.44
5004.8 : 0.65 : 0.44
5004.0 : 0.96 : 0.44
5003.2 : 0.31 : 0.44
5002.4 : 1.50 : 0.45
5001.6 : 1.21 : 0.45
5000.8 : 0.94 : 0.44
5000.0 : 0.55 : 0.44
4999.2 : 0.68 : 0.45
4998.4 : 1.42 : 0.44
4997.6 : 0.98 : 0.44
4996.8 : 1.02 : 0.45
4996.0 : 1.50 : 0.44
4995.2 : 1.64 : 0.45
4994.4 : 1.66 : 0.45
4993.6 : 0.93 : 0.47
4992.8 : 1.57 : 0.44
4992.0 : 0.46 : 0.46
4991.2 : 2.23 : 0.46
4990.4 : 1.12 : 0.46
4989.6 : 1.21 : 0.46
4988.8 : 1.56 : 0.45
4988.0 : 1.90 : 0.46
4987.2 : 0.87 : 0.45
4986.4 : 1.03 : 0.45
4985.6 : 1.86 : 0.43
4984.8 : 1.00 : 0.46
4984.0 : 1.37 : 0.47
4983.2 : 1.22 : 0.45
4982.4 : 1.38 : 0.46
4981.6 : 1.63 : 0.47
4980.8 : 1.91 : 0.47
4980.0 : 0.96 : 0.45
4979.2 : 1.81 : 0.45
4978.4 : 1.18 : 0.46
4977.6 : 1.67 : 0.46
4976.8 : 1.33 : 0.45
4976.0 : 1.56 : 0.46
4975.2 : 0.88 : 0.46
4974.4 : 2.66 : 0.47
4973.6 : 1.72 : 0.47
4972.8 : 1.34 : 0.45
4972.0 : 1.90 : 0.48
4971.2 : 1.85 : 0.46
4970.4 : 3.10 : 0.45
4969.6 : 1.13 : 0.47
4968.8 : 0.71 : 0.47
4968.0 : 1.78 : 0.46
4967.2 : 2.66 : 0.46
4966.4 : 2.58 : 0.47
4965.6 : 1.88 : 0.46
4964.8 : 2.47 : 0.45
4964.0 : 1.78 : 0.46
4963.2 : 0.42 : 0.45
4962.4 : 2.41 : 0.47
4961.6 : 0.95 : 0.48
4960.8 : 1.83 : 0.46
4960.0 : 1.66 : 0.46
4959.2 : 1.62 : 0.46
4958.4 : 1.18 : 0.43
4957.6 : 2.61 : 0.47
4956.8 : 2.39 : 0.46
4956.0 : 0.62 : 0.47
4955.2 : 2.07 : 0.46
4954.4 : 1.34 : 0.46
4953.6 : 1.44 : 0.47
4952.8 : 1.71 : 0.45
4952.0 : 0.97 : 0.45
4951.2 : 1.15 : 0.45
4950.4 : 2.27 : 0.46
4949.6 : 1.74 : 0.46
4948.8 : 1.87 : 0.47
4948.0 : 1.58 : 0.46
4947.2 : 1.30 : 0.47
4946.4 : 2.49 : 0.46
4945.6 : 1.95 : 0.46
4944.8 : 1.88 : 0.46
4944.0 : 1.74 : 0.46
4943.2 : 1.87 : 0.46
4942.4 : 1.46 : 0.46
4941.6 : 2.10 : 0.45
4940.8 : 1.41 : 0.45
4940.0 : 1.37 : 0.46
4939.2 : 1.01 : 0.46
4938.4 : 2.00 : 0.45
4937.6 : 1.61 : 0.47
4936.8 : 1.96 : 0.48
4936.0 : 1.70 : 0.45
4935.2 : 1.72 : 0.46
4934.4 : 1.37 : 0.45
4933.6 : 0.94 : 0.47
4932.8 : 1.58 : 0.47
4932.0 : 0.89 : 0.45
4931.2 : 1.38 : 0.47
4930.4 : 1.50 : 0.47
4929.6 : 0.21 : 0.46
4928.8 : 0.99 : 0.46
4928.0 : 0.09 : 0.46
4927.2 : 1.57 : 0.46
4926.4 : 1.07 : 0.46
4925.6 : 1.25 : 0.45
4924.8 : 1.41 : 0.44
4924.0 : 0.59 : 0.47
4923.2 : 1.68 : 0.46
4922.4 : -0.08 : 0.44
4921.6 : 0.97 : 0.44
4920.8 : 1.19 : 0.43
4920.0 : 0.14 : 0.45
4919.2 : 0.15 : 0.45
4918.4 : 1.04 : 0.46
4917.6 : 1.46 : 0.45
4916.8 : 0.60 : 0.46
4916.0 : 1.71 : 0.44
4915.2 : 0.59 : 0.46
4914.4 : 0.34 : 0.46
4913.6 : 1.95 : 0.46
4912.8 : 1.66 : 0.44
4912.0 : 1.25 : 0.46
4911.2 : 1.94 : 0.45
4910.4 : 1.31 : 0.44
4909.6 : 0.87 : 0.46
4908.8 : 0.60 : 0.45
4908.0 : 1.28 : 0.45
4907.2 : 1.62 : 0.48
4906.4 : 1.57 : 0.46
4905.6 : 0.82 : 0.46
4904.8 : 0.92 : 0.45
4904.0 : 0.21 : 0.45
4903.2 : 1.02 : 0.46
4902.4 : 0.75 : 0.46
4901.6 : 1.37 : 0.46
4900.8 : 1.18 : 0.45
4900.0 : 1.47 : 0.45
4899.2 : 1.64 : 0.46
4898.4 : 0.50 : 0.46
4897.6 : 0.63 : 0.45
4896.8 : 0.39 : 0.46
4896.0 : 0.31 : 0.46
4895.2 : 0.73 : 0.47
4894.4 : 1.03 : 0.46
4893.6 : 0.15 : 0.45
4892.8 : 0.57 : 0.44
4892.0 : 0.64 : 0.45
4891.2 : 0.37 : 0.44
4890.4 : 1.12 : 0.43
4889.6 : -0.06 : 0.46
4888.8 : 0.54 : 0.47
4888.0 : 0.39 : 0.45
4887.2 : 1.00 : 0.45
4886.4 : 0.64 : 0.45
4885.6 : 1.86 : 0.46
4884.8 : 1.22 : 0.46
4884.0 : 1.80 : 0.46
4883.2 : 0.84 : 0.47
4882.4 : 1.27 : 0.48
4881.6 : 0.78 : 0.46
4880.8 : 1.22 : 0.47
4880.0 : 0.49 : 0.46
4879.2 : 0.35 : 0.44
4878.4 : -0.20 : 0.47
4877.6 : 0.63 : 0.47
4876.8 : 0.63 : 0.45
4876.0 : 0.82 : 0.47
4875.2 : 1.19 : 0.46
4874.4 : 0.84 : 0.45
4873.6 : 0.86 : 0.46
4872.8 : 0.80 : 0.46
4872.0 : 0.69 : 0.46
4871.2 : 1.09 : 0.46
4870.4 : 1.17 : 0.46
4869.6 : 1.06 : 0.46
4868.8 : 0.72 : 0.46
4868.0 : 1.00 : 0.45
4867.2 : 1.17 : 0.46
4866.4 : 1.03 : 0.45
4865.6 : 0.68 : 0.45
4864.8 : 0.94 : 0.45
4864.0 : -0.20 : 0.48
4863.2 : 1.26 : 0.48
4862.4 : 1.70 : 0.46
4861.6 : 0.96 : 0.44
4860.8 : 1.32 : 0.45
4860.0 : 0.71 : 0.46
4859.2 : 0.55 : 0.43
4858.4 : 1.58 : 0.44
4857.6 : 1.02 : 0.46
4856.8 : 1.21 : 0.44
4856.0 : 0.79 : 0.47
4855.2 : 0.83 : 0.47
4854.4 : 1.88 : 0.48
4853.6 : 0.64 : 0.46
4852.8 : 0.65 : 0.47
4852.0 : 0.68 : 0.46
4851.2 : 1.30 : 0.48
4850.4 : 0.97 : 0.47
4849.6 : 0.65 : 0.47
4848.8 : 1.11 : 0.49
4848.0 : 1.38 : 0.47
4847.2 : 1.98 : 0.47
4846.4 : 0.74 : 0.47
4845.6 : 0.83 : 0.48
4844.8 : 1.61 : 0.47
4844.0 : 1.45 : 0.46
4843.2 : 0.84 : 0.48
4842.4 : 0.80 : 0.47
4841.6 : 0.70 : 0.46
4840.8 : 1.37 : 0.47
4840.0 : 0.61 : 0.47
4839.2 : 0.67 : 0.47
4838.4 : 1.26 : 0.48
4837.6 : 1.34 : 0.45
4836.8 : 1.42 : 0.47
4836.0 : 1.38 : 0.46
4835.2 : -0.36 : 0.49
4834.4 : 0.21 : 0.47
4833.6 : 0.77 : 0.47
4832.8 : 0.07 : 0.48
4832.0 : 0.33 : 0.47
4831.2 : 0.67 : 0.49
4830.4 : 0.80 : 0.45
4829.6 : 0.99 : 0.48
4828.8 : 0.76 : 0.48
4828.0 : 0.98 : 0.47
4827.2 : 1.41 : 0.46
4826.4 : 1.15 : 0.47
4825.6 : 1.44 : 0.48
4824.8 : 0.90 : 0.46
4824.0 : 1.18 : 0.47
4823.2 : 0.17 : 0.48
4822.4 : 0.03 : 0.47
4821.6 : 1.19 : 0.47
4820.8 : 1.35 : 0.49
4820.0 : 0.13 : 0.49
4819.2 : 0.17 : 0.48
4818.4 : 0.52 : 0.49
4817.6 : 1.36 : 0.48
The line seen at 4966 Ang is Mg II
